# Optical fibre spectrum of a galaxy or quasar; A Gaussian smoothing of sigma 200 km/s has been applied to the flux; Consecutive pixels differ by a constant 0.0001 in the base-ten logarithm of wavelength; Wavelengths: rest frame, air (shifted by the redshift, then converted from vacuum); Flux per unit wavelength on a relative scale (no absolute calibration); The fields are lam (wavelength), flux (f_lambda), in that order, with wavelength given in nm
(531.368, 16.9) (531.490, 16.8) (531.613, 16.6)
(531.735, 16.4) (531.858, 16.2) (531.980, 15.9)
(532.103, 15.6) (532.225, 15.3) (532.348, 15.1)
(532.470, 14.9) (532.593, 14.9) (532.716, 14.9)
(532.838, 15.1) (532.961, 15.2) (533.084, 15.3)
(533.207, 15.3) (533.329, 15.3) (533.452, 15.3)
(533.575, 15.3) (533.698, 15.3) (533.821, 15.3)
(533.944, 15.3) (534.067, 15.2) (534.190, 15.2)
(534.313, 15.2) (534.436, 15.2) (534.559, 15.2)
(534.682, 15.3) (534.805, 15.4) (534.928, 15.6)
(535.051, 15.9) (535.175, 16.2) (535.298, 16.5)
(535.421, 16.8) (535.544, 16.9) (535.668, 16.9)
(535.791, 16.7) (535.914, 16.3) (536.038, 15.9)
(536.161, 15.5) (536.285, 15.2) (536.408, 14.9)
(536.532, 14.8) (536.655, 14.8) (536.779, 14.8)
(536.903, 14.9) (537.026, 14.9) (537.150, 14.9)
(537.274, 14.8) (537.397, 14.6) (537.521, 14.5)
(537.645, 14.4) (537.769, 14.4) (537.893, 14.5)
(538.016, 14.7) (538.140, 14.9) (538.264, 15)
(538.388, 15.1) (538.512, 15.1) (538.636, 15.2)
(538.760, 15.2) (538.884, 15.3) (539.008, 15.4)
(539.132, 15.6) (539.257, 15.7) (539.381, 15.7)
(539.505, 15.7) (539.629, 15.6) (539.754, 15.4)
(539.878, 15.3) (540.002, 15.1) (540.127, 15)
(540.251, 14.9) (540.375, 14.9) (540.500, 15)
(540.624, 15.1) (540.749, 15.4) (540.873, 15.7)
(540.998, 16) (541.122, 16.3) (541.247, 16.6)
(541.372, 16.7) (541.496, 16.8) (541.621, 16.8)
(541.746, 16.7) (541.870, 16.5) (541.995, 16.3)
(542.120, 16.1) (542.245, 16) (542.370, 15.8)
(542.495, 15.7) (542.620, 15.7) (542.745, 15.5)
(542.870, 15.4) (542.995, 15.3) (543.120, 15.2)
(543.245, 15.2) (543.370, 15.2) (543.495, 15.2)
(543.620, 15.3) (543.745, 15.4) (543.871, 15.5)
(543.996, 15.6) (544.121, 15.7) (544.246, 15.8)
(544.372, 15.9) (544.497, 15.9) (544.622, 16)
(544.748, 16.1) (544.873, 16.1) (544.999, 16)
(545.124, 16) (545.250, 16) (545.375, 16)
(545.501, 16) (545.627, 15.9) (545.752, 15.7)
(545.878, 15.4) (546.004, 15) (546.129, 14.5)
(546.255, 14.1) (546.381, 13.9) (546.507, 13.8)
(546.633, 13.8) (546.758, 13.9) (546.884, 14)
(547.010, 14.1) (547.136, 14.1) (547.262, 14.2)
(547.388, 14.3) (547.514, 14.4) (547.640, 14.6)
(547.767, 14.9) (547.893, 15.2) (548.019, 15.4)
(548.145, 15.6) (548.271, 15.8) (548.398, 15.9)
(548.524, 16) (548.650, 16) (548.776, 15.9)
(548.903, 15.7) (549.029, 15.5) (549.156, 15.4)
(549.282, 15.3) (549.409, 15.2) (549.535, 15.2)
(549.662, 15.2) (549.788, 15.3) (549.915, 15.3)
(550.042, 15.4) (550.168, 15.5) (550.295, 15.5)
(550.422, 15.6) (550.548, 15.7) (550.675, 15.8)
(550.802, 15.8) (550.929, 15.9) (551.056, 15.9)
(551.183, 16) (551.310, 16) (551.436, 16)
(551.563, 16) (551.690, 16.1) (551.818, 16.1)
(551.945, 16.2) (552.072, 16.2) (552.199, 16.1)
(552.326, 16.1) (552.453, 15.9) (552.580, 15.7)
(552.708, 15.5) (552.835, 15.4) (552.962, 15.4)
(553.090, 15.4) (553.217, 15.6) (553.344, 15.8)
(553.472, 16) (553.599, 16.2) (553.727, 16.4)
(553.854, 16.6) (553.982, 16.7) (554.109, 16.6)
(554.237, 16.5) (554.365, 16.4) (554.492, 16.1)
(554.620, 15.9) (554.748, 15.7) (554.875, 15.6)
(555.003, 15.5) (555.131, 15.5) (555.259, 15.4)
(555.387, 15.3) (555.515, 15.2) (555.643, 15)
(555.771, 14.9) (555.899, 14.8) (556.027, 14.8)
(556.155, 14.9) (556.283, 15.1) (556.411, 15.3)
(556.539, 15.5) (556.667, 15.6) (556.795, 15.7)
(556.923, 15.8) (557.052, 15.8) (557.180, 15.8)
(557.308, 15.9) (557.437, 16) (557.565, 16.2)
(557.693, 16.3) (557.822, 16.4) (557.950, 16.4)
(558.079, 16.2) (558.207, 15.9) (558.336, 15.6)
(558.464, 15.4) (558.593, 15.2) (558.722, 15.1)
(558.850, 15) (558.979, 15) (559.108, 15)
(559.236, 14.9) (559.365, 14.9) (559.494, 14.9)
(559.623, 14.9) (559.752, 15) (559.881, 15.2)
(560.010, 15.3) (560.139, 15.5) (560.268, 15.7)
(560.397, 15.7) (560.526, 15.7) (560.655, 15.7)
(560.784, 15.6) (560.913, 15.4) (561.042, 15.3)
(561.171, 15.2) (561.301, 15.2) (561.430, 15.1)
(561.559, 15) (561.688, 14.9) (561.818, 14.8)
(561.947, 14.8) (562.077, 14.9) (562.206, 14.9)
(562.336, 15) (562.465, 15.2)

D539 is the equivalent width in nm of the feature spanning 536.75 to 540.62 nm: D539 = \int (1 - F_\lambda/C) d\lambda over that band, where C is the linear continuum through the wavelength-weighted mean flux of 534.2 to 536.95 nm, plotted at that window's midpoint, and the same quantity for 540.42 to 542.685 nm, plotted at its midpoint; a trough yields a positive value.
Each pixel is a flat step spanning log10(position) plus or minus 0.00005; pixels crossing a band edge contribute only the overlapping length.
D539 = 0.20 nm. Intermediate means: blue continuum 15.7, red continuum 16.1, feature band 15.1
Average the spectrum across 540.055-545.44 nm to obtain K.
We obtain 15.8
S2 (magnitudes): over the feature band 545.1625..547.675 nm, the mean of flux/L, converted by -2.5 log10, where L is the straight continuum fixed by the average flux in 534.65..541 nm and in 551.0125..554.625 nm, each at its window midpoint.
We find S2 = 0.07 mag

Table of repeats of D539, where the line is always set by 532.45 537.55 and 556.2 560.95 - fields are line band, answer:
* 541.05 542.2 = -0.081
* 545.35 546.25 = 0.004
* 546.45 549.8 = 0.105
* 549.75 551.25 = -0.016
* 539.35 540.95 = 0.014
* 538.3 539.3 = 0.007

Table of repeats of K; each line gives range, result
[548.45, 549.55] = 15.6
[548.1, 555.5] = 15.8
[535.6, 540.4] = 15.2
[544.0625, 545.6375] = 16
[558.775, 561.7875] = 15.2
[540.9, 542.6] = 16.3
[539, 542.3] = 15.8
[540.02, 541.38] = 15.5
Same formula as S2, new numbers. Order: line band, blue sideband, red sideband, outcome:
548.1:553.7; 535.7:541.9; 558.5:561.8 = -0.03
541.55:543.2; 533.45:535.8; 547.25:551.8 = -0.02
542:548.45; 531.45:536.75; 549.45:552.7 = 0.03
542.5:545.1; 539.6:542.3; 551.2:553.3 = 0.02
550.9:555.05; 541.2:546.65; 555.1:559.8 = -0.03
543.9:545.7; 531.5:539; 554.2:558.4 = -0.03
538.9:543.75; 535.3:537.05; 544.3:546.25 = 0.00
